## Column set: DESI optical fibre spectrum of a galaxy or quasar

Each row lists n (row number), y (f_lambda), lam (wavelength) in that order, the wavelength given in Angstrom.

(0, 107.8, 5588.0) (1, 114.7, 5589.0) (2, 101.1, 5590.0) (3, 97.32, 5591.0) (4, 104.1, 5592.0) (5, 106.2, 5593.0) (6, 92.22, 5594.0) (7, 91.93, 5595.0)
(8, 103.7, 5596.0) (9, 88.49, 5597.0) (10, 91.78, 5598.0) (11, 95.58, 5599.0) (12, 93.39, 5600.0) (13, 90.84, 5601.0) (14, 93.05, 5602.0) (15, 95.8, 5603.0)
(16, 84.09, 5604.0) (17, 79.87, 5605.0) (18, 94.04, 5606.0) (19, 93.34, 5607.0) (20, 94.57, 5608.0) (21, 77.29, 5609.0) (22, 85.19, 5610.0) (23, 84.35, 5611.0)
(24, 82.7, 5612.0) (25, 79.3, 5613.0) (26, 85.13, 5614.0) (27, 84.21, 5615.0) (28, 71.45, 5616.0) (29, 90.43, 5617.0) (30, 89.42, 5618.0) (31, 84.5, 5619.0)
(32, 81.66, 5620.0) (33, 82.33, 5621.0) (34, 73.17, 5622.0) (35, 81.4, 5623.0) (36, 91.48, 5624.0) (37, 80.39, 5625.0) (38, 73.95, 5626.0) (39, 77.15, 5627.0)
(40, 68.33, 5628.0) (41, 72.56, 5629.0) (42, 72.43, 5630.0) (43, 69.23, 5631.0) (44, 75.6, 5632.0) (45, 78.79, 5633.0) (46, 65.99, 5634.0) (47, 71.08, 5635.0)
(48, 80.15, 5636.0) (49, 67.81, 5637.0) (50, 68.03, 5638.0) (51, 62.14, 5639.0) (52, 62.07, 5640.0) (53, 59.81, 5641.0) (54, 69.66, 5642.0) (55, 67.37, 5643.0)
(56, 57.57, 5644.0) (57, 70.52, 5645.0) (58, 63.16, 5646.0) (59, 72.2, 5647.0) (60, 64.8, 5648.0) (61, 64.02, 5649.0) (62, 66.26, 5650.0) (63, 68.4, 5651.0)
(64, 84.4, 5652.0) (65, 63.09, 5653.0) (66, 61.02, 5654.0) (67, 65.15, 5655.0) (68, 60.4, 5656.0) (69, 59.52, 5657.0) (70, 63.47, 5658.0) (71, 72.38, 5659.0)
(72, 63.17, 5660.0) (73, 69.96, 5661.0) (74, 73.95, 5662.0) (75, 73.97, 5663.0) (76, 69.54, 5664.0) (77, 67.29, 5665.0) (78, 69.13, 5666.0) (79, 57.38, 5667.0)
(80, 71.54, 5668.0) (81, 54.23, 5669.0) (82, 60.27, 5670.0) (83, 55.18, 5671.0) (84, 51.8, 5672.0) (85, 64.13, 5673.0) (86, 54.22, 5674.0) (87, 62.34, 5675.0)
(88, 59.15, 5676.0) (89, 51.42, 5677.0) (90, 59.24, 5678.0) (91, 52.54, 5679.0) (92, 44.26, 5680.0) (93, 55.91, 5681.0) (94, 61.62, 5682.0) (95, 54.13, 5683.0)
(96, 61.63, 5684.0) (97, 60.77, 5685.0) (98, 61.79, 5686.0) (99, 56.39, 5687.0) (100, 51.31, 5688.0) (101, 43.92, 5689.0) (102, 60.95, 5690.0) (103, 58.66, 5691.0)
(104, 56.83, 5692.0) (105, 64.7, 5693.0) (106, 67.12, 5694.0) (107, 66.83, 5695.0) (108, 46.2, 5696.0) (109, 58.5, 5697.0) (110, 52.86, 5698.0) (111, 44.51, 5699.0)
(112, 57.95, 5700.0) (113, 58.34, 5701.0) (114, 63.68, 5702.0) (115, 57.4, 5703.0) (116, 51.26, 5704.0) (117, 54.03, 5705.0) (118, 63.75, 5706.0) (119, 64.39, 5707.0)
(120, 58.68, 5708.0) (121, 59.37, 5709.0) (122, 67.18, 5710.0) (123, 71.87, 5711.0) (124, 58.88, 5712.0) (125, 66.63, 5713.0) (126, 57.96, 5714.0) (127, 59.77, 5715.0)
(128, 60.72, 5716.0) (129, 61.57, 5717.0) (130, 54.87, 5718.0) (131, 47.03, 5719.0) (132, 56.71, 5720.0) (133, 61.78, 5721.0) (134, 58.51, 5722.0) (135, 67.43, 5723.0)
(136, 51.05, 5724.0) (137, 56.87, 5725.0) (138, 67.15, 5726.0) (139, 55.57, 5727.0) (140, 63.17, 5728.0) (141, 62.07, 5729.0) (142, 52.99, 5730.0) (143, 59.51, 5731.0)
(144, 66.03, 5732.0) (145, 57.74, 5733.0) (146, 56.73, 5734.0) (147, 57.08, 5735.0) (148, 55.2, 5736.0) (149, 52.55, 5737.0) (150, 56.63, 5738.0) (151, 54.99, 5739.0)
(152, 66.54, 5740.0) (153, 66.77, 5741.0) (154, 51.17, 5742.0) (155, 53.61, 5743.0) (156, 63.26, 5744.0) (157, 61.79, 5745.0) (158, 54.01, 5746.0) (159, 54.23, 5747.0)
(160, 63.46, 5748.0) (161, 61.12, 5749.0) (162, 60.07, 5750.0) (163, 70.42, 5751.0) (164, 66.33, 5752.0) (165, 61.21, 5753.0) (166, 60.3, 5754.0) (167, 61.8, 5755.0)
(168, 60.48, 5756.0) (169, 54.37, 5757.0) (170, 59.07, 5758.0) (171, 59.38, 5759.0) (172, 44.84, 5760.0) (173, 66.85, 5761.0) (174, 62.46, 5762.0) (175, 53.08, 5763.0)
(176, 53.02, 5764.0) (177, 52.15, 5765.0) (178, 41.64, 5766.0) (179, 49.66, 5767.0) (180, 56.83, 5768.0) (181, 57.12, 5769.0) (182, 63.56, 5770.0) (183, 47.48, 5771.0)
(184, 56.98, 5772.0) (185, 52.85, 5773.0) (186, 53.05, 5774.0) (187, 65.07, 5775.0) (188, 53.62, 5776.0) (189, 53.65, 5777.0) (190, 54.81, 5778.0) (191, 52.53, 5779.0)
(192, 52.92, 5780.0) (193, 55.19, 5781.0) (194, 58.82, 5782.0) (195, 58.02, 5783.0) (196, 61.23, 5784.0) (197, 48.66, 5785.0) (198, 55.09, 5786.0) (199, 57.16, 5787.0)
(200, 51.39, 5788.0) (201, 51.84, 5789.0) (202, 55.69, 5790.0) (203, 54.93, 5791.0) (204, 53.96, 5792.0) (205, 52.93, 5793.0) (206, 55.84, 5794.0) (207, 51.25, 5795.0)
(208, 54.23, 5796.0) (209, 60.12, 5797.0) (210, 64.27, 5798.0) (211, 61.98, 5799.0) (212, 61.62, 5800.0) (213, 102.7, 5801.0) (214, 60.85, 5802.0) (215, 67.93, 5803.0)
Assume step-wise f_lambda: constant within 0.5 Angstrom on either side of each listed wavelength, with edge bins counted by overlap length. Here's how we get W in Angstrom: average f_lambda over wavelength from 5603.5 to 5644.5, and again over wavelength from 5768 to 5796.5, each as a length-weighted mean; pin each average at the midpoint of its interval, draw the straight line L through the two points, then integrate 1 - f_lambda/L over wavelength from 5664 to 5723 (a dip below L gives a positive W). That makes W 7.7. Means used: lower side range 77.3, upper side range 55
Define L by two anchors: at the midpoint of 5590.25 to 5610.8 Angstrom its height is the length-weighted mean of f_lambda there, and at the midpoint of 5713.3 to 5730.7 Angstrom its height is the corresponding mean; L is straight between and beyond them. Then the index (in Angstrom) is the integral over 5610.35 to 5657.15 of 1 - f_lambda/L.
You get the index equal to 5.9 Angstrom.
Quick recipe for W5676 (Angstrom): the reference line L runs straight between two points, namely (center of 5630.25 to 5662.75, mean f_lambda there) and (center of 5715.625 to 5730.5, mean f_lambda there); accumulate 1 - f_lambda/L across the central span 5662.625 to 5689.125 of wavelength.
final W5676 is 2.2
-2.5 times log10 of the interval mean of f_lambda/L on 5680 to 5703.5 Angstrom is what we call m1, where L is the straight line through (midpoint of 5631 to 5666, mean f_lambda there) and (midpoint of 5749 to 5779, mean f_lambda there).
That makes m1 0.12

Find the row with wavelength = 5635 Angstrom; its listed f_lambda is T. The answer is 71.08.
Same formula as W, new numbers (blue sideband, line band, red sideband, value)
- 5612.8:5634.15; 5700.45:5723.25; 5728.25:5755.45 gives 1.6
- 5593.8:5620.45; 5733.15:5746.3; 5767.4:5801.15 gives 1.4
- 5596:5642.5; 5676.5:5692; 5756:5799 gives 3.2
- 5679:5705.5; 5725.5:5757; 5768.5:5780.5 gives -2.2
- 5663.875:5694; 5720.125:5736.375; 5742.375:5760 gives 0.0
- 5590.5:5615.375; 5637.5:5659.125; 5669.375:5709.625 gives 2.2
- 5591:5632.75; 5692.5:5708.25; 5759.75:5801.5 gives 2.7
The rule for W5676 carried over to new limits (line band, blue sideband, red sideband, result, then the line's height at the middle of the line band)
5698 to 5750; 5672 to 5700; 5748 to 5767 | -1.3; 57.5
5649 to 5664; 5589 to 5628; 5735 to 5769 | 2.0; 78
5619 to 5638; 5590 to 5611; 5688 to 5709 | 1.6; 82.6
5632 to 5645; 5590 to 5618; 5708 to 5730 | 2.1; 81.2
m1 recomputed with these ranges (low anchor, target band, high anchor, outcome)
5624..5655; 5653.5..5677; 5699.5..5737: 0.05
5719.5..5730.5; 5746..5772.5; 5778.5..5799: 0.00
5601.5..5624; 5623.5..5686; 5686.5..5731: 0.12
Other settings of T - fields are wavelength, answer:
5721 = 61.78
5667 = 57.38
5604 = 84.09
